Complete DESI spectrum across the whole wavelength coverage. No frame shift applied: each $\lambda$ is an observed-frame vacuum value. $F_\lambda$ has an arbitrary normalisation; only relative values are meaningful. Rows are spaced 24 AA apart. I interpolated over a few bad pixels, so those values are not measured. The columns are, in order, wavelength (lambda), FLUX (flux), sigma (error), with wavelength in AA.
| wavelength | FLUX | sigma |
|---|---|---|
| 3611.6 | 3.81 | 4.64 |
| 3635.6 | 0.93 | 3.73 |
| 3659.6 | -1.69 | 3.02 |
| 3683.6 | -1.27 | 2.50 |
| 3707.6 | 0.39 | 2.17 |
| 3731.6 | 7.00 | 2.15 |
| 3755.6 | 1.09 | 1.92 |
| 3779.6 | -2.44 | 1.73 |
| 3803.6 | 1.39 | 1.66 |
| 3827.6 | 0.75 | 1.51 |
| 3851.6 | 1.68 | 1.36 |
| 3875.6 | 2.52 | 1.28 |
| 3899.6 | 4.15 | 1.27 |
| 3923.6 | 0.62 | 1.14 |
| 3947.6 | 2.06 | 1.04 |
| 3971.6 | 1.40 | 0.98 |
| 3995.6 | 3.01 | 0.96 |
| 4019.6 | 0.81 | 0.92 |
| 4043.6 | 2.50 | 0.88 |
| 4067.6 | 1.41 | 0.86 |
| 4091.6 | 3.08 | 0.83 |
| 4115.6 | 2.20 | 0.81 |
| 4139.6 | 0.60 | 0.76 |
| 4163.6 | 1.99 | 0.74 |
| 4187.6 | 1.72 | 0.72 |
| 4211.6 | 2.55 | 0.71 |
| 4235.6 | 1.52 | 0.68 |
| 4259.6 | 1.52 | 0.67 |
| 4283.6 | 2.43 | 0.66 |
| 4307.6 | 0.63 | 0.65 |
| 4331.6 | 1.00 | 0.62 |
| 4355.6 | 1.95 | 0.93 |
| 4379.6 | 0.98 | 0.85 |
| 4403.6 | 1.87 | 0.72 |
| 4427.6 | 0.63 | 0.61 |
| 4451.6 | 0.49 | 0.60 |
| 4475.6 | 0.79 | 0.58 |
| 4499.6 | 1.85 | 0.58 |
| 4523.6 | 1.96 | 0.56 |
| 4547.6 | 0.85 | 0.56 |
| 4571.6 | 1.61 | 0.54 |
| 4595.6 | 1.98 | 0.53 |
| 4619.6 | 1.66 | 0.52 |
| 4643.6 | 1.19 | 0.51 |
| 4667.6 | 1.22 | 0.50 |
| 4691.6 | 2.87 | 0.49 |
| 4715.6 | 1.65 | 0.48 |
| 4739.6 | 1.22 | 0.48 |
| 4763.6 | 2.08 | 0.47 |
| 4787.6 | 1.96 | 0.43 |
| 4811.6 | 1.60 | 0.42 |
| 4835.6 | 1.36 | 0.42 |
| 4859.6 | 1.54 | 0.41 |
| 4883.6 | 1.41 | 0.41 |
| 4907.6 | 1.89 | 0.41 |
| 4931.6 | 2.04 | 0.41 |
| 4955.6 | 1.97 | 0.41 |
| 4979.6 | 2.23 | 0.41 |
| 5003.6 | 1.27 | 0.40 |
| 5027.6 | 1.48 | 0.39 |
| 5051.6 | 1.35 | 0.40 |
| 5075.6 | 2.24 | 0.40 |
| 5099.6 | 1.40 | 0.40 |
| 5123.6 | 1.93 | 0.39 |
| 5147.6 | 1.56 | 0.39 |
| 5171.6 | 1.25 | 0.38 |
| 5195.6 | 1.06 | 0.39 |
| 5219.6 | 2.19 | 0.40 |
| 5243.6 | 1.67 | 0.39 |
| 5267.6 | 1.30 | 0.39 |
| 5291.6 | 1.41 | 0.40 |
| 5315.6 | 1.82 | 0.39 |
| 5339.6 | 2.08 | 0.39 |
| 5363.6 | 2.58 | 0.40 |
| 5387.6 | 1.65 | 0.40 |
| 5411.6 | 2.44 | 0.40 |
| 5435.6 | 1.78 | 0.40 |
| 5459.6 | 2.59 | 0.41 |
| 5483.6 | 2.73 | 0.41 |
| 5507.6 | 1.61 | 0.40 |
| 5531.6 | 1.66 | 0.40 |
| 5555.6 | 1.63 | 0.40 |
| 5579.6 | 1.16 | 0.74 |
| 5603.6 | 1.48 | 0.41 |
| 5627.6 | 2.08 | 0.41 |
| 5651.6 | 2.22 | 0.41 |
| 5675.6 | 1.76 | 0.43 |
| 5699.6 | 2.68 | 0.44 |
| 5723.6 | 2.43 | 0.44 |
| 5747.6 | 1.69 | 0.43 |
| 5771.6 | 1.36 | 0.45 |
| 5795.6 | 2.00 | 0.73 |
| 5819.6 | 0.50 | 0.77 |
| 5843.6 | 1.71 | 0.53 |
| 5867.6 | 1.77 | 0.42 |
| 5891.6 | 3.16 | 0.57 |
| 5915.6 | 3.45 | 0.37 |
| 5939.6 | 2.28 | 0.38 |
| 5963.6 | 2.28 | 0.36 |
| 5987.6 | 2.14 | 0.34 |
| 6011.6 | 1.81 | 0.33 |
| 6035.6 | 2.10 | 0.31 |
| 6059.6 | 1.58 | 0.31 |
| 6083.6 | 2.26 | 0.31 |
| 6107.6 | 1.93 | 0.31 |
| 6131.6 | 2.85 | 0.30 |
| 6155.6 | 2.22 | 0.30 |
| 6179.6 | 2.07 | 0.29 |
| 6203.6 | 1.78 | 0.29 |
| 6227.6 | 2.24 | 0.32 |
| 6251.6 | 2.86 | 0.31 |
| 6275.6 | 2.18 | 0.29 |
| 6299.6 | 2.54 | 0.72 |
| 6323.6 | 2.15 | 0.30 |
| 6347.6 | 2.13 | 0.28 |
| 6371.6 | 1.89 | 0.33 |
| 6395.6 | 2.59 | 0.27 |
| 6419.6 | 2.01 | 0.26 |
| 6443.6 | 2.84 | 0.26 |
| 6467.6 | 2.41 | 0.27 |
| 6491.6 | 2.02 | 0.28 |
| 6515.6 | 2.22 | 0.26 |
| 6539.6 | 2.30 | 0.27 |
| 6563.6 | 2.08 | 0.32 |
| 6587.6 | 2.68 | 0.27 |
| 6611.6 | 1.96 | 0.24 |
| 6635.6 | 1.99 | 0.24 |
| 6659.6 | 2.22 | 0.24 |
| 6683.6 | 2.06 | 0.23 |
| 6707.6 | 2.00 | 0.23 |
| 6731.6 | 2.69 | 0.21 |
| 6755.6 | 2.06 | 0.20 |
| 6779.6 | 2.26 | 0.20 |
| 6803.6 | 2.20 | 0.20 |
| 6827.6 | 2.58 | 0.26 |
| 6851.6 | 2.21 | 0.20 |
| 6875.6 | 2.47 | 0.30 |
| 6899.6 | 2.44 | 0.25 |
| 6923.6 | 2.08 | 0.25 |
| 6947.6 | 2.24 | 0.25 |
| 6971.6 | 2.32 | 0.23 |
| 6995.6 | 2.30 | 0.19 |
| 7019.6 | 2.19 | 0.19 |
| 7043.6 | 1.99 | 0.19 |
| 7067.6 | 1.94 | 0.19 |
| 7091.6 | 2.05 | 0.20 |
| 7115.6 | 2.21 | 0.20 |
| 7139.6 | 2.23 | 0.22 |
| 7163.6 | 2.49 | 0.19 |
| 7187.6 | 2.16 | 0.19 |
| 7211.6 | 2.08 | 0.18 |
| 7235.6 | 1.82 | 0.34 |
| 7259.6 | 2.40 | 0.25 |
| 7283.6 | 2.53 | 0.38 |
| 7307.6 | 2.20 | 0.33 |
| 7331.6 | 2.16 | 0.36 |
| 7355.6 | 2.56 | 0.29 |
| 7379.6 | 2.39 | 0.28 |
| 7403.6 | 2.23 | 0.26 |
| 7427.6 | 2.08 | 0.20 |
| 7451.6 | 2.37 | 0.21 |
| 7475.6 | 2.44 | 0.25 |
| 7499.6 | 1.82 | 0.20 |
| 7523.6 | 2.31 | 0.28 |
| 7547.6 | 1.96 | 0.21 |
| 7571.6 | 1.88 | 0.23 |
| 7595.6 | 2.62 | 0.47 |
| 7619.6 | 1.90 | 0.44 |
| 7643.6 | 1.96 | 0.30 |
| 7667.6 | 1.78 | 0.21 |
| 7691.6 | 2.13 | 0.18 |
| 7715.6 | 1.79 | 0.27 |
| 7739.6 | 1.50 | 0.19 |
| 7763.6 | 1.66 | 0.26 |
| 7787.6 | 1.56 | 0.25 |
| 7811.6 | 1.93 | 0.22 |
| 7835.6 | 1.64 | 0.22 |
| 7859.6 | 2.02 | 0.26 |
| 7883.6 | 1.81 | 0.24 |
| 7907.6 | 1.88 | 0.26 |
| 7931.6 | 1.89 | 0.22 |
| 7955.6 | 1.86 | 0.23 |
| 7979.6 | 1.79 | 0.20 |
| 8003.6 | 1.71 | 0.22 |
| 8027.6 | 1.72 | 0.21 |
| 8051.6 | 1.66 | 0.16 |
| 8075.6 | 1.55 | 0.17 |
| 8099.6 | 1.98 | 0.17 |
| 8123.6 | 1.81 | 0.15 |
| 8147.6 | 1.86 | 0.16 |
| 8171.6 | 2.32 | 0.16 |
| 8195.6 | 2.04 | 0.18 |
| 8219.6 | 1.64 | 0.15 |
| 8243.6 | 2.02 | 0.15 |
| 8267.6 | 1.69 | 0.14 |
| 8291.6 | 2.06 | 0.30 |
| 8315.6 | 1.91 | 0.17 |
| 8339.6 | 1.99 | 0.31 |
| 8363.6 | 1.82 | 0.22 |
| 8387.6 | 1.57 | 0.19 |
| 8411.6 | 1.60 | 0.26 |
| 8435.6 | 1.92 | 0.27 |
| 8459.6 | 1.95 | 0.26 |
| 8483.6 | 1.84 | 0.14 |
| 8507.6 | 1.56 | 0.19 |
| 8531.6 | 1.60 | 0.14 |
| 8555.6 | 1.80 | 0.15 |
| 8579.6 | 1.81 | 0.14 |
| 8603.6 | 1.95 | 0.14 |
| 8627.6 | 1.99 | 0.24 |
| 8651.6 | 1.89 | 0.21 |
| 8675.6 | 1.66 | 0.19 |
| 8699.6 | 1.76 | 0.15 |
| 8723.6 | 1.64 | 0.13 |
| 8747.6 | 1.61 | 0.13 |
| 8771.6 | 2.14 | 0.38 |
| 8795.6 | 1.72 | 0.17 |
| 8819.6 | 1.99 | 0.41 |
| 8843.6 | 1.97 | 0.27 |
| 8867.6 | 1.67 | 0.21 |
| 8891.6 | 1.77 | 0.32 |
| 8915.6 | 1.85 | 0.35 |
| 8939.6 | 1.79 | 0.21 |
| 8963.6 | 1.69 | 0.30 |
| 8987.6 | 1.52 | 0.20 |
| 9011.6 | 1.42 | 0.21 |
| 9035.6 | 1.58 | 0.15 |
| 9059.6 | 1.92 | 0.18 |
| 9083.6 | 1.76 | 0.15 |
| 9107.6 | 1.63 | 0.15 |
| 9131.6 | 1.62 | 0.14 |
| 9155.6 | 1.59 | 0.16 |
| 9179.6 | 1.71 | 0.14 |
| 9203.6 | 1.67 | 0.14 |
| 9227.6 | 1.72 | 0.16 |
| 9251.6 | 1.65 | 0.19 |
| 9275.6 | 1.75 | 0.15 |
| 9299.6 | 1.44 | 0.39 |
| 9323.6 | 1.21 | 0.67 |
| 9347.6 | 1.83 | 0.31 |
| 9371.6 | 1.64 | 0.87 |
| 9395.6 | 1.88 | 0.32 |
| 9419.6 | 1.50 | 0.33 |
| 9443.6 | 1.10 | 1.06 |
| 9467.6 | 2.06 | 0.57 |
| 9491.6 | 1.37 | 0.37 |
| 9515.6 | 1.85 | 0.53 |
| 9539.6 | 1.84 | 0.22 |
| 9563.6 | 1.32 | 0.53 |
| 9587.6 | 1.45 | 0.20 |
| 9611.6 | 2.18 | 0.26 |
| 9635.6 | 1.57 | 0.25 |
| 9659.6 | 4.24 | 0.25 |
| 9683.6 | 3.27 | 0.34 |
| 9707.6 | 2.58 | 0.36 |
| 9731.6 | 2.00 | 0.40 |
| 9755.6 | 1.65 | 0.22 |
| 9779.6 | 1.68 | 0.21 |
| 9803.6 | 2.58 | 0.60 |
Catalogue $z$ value 0.473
